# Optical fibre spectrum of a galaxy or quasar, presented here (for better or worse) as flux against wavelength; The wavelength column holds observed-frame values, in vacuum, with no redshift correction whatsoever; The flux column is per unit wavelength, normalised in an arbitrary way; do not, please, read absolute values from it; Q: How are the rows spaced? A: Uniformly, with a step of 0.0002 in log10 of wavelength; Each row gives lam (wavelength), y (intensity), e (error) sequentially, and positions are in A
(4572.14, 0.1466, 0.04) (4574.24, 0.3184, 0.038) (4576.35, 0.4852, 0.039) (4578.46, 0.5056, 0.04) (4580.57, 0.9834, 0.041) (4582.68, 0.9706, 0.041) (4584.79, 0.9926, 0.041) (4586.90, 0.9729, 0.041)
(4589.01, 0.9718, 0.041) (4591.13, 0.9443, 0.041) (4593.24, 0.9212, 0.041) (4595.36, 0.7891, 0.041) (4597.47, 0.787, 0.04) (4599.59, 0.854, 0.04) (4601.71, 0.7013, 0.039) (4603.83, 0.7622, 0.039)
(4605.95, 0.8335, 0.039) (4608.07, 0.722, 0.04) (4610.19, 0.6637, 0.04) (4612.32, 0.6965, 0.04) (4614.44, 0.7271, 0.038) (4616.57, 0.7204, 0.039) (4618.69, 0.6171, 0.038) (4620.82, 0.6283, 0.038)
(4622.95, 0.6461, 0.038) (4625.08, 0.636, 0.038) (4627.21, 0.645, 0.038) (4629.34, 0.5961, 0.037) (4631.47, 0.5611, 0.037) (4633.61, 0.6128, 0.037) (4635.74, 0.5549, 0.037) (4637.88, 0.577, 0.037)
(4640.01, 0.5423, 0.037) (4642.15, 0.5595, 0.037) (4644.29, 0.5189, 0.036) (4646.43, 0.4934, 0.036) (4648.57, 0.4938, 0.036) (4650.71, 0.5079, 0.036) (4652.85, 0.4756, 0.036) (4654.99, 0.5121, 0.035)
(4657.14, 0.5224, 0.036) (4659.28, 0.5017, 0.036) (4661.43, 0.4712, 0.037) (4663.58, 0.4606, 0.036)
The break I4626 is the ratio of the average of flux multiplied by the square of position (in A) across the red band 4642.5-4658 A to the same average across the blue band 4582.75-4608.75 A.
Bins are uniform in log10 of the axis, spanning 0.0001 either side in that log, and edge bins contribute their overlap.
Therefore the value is 0.6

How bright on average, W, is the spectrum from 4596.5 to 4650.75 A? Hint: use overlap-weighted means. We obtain 0.643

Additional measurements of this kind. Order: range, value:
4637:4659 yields 0.519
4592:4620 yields 0.754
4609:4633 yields 0.648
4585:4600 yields 0.899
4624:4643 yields 0.588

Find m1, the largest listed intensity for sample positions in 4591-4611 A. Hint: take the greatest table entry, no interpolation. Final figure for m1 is 0.9443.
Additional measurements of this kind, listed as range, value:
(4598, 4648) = 0.854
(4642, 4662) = 0.5595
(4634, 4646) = 0.577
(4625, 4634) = 0.645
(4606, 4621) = 0.7271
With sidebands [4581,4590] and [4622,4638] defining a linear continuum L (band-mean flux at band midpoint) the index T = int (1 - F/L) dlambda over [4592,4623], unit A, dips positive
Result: 2.0 A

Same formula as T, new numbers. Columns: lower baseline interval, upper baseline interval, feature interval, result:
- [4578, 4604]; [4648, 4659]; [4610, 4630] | 1.2 A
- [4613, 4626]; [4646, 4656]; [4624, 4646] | 0.2 A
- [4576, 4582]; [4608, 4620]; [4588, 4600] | -3.2 A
